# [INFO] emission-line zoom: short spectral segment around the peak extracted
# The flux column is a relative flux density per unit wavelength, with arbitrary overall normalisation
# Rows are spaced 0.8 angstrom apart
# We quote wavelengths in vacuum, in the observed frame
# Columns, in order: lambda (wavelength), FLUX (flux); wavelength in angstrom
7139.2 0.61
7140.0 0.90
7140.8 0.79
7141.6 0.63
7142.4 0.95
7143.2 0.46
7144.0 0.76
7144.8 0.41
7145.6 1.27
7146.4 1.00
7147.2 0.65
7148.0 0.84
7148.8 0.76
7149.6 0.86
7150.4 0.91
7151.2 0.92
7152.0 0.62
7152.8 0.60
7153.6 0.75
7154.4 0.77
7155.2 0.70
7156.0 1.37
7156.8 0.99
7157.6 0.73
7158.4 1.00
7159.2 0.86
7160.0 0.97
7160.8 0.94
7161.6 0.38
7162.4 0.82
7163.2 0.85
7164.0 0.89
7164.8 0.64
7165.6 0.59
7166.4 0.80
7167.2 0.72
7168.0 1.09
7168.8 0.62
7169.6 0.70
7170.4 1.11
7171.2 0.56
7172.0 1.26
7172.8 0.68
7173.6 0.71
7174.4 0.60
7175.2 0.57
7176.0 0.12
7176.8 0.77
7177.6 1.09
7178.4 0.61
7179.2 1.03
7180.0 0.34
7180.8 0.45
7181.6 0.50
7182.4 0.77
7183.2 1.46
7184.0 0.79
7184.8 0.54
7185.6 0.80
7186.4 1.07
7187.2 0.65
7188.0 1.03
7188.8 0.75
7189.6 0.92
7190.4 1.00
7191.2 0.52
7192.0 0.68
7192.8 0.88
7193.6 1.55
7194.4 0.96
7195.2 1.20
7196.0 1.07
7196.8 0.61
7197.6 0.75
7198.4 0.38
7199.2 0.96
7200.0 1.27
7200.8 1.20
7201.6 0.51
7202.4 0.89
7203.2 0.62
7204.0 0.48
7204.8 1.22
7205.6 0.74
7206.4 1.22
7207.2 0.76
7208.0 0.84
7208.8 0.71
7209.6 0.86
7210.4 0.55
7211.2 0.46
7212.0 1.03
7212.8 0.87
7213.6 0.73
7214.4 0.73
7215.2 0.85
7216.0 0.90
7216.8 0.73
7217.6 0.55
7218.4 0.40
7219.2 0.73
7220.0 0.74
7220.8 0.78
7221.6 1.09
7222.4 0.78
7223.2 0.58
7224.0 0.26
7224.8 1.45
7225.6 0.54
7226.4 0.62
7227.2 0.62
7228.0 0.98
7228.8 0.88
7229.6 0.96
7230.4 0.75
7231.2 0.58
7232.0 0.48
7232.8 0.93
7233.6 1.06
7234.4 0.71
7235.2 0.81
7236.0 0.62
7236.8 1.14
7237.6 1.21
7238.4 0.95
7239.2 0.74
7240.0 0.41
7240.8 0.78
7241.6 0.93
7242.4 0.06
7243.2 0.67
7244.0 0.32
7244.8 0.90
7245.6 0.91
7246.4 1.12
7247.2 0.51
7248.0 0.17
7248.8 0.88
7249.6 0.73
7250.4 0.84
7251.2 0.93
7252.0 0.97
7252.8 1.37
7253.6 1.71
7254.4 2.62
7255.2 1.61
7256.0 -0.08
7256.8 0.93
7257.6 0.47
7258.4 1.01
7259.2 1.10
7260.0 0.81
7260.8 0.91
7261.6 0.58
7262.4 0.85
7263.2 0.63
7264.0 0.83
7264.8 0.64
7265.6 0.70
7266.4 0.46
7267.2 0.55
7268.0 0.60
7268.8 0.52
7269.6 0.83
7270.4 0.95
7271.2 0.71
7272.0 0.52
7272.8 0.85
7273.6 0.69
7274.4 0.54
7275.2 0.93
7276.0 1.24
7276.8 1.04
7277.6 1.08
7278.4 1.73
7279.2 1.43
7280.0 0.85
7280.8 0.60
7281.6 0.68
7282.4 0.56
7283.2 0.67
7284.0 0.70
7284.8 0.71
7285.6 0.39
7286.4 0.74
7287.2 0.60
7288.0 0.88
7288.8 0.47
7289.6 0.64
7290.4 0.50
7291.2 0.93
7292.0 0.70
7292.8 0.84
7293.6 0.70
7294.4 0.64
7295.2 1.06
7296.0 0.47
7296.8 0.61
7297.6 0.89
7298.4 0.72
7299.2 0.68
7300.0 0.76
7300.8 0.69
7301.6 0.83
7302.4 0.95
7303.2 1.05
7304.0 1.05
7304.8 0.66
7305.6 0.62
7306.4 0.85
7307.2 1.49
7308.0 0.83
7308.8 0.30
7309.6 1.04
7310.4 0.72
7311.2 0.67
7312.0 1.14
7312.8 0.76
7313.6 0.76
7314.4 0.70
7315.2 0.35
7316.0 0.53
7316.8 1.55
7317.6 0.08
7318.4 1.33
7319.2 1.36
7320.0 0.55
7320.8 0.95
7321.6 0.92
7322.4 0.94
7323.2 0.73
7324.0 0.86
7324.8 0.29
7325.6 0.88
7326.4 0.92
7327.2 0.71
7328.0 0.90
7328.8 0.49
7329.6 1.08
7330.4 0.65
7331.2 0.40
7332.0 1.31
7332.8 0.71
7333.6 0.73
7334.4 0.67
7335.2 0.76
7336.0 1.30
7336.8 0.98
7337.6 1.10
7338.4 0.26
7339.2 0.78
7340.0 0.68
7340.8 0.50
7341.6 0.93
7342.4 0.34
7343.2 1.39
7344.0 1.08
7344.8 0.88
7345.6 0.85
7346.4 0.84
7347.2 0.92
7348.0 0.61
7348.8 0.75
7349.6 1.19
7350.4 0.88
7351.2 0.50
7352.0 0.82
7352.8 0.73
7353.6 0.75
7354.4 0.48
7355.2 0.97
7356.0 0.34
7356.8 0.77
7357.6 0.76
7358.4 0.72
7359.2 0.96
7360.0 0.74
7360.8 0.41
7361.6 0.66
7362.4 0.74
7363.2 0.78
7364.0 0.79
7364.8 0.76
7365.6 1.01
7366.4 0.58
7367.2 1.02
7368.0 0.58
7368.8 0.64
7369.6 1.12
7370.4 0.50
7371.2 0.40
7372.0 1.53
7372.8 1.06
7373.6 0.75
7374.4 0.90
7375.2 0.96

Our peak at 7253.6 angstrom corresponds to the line H-alpha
